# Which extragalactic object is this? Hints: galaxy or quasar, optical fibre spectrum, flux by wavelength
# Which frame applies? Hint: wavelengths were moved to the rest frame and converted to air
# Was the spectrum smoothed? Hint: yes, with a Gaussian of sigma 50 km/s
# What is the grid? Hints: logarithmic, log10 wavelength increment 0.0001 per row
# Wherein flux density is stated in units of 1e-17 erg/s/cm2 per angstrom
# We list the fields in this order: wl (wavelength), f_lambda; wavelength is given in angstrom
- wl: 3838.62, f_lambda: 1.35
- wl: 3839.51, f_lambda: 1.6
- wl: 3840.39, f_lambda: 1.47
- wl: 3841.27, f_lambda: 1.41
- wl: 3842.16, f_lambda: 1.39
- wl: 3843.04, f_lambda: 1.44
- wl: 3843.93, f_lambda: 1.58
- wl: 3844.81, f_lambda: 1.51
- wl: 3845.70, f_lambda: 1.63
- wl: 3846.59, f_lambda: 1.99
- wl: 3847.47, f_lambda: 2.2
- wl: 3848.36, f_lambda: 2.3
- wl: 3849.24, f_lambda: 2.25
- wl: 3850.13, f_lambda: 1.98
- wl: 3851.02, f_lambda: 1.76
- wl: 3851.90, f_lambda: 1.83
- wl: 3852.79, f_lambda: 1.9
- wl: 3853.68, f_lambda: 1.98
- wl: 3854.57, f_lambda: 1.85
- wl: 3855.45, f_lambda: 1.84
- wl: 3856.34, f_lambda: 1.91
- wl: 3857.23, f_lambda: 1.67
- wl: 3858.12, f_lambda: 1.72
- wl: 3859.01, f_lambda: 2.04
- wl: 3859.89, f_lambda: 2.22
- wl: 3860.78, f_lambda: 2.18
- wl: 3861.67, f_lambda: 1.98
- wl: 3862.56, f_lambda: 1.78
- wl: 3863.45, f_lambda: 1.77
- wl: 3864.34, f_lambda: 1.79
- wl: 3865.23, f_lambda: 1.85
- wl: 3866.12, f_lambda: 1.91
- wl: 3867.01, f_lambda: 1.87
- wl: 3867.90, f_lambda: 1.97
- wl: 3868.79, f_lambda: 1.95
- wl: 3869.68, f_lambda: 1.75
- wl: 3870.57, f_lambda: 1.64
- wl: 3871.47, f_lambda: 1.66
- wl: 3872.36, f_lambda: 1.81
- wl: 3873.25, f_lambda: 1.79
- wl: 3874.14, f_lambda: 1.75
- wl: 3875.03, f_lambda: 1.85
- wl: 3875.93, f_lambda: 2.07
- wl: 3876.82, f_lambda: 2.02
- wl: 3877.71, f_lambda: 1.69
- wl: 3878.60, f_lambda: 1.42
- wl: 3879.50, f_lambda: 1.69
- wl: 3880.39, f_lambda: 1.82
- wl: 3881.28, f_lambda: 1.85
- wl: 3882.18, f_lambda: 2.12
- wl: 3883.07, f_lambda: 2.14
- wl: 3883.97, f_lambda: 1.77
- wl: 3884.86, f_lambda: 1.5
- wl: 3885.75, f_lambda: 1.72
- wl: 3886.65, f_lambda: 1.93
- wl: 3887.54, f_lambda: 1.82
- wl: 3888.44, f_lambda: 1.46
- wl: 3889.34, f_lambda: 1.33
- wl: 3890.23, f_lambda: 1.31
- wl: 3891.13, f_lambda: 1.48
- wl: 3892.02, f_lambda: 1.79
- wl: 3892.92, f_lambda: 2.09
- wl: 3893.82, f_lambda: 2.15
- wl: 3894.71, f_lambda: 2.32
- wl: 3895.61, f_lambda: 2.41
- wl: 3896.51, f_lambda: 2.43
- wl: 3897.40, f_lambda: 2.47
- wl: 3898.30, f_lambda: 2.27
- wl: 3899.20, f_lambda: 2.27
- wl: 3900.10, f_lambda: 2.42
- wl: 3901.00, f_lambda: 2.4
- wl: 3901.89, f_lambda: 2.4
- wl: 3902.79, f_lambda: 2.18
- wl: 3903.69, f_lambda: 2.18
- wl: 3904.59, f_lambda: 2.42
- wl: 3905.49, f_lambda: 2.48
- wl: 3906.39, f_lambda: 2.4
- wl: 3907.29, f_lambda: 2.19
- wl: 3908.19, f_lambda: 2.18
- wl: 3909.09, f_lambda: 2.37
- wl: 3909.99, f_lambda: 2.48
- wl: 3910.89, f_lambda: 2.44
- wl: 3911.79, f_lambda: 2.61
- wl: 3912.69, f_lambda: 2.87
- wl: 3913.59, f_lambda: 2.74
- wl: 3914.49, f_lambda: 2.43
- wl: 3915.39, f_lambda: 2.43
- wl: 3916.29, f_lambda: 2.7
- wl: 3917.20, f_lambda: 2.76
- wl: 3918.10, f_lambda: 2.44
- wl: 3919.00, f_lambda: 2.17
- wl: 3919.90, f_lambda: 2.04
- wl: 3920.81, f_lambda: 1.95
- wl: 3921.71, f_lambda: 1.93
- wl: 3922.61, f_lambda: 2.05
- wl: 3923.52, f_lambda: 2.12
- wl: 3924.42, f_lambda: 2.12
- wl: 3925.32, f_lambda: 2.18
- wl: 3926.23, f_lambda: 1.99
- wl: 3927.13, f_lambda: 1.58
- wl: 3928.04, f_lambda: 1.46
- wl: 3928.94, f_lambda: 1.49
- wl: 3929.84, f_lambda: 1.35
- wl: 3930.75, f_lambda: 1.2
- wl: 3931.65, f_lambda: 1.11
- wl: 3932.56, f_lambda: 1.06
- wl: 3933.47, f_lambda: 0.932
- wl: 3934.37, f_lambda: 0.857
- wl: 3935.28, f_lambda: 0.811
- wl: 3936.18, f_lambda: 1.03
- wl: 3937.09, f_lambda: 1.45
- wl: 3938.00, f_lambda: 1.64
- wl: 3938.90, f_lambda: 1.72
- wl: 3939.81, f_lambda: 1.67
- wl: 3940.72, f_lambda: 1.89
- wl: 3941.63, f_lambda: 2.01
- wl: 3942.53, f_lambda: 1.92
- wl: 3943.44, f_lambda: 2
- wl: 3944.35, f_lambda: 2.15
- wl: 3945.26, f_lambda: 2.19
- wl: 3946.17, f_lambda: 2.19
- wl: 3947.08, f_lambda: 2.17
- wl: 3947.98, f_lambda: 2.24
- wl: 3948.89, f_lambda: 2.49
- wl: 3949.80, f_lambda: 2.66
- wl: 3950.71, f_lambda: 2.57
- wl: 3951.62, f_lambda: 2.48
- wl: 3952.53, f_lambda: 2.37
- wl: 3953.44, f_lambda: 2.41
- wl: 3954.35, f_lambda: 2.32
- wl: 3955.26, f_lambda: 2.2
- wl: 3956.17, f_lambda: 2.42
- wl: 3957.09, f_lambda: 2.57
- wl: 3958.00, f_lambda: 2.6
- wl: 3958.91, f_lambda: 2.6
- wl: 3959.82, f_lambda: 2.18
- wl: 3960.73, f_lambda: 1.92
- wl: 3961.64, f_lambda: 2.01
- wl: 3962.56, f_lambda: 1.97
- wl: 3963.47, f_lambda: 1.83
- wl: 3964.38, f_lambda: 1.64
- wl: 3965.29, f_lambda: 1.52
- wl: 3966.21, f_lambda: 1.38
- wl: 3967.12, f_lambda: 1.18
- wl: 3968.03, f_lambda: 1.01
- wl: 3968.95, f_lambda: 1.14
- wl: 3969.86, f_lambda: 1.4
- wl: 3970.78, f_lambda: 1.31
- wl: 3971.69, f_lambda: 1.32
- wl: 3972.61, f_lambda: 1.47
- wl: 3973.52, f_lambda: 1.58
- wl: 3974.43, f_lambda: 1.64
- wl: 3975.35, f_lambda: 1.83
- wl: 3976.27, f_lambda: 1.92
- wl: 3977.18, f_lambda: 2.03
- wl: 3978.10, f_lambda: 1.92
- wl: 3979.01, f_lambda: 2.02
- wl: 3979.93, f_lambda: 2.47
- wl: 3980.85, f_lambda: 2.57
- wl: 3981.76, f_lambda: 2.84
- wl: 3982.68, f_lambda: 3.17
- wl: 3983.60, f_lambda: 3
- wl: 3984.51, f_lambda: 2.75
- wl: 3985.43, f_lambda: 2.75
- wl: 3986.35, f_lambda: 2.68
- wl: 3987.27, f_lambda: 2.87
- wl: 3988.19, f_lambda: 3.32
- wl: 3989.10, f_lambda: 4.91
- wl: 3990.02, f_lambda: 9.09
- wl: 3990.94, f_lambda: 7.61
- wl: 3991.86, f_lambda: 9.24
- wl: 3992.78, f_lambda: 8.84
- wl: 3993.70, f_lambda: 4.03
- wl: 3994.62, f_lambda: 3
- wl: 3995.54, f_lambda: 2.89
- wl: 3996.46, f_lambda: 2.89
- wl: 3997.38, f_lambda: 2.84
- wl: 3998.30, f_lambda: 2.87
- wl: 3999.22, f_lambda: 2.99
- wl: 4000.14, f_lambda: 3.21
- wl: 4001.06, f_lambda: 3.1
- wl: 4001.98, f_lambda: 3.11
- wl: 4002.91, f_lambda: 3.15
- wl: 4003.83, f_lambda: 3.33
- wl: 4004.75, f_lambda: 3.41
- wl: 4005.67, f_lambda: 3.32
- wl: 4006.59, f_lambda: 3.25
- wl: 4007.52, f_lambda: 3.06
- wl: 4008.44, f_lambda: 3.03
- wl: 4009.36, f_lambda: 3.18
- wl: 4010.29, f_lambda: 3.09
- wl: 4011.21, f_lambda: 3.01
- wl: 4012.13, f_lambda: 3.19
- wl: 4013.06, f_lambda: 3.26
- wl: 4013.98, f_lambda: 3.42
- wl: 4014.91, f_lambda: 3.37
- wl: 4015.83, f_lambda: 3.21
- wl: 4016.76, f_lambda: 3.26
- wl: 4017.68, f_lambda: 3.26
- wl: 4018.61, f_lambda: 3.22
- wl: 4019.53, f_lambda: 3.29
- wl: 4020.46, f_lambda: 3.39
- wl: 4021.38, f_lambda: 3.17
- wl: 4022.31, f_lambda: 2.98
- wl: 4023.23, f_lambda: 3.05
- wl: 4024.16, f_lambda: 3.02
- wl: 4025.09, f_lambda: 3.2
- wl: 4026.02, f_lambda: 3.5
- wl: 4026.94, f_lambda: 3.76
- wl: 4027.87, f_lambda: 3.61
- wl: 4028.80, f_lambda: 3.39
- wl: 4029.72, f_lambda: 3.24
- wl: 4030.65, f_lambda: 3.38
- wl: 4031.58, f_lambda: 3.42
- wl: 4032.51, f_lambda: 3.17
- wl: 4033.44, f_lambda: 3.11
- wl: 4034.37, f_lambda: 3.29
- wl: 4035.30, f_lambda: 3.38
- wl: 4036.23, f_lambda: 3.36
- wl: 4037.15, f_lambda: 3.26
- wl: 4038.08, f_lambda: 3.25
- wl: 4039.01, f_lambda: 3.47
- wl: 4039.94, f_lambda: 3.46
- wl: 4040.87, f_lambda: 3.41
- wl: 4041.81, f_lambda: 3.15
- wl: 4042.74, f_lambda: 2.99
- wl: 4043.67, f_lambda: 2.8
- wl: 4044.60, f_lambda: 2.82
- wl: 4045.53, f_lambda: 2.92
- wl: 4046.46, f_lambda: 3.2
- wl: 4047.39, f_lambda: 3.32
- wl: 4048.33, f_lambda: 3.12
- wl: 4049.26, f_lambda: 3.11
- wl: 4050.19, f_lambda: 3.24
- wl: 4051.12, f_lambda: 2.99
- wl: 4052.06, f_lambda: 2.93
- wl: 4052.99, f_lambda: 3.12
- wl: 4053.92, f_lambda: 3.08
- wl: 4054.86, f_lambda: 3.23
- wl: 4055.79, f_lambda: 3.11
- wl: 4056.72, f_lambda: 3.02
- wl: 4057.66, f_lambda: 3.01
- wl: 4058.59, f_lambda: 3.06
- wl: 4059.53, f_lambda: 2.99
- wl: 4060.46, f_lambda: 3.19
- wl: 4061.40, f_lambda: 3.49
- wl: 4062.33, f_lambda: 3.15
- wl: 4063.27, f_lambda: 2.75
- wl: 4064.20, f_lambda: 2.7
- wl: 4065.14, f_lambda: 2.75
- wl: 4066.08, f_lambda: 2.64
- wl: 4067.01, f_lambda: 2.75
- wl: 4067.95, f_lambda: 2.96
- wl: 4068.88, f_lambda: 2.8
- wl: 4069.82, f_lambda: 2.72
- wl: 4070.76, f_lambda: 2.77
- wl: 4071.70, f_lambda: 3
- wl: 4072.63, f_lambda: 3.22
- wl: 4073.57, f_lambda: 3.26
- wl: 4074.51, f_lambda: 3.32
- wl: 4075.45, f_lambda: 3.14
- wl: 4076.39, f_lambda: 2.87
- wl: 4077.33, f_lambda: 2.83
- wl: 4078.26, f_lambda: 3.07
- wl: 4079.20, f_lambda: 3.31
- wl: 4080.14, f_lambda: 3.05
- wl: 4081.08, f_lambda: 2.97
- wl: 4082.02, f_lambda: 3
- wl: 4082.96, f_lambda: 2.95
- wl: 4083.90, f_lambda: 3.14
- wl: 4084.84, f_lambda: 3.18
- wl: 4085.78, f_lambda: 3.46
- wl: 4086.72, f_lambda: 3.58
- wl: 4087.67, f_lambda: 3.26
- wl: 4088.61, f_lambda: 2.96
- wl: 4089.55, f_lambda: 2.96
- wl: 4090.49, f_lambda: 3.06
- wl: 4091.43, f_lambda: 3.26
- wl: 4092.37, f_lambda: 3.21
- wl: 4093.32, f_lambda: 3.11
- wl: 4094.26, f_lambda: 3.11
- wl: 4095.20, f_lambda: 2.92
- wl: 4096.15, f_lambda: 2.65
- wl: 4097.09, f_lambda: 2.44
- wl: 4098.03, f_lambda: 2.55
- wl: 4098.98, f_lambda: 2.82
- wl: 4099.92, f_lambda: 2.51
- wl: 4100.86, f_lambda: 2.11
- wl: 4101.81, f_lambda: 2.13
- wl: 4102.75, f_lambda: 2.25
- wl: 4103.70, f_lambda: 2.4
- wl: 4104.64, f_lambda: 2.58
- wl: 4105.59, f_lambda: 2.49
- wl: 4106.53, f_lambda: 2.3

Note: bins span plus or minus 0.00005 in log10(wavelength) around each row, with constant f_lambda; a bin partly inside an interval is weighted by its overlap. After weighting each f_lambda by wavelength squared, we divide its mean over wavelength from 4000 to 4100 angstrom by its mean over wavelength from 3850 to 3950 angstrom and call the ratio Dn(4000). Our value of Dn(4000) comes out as 1.7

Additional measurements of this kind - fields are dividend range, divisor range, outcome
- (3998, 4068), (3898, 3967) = 1.62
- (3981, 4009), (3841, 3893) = 2.28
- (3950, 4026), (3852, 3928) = 1.51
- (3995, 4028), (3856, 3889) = 1.87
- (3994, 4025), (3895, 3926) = 1.41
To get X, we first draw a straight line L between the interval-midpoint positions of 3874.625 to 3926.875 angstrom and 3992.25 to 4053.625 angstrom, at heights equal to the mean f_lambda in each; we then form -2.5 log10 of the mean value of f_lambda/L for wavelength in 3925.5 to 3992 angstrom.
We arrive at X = 0.22 mag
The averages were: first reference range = 2.12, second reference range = 3.29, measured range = 2.23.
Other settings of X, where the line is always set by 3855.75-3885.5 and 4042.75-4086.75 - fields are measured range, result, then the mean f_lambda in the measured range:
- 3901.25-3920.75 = -0.155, 2.41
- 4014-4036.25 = -0.178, 3.29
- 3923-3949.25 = 0.313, 1.69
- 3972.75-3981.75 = 0.232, 2.02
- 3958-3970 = 0.369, 1.72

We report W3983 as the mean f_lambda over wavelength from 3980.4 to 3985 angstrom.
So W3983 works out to 2.87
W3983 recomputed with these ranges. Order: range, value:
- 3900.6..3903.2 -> 2.33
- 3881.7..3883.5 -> 2.12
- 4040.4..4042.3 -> 3.26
